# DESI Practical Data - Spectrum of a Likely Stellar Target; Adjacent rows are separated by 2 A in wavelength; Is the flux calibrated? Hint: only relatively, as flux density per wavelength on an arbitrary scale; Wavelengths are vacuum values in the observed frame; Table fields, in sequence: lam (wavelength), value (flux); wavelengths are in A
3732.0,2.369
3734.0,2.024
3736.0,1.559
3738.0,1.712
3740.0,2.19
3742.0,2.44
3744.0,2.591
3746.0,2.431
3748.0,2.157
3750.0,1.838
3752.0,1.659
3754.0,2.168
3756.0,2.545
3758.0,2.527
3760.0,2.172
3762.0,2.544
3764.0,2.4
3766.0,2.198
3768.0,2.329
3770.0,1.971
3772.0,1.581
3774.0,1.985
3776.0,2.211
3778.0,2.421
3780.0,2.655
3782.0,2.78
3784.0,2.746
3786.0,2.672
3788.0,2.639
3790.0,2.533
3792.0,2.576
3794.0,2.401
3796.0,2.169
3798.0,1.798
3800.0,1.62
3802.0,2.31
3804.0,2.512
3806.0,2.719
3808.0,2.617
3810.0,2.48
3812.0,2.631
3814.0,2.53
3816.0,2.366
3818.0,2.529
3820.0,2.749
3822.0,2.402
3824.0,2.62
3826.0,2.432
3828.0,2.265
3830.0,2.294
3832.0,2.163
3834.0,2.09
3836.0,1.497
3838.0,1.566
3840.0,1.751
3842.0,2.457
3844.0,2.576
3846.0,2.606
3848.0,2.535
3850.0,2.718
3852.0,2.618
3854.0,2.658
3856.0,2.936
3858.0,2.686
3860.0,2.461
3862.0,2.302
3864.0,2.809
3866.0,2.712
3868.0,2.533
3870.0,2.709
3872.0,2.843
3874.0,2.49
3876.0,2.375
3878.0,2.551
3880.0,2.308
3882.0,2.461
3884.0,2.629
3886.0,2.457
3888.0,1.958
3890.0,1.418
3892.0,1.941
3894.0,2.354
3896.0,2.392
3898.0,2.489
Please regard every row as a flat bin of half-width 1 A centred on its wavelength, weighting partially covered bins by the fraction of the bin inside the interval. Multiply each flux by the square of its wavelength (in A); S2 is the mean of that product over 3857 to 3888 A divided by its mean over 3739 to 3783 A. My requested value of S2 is 1.19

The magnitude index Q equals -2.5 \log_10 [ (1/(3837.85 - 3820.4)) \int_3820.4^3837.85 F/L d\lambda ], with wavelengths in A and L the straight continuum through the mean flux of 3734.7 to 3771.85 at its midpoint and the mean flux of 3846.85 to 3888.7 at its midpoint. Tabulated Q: 0.105 mag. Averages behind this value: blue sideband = 2.18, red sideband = 2.56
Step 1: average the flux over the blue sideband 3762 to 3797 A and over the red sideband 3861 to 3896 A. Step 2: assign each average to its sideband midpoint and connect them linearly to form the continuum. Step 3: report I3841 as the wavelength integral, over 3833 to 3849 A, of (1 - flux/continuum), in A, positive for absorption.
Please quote 1.7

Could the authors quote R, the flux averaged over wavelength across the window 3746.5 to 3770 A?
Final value 2.22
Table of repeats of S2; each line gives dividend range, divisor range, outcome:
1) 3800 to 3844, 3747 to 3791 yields 1.03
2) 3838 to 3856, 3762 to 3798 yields 1.08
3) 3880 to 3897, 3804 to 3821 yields 0.89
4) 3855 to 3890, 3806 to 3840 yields 1.11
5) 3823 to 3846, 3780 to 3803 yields 0.93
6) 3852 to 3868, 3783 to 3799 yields 1.12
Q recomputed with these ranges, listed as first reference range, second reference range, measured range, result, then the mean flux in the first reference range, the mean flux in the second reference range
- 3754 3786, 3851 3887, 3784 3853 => 0.040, 2.34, 2.59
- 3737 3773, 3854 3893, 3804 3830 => -0.085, 2.19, 2.46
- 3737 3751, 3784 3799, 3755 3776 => 0.033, 2.19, 2.42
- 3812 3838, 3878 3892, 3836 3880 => -0.108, 2.31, 2.21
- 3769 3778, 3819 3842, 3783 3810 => -0.168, 1.99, 2.18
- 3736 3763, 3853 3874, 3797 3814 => 0.037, 2.2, 2.66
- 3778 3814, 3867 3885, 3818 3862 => 0.054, 2.46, 2.54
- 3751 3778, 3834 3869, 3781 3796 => -0.153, 2.19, 2.43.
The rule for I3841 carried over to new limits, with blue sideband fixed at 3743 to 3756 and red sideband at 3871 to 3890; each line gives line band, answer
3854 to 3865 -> -1.3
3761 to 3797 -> -2.5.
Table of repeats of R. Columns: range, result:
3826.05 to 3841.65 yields 2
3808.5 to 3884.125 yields 2.46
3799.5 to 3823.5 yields 2.48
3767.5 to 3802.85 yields 2.3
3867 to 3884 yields 2.54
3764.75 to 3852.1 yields 2.35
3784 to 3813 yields 2.42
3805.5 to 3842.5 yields 2.32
